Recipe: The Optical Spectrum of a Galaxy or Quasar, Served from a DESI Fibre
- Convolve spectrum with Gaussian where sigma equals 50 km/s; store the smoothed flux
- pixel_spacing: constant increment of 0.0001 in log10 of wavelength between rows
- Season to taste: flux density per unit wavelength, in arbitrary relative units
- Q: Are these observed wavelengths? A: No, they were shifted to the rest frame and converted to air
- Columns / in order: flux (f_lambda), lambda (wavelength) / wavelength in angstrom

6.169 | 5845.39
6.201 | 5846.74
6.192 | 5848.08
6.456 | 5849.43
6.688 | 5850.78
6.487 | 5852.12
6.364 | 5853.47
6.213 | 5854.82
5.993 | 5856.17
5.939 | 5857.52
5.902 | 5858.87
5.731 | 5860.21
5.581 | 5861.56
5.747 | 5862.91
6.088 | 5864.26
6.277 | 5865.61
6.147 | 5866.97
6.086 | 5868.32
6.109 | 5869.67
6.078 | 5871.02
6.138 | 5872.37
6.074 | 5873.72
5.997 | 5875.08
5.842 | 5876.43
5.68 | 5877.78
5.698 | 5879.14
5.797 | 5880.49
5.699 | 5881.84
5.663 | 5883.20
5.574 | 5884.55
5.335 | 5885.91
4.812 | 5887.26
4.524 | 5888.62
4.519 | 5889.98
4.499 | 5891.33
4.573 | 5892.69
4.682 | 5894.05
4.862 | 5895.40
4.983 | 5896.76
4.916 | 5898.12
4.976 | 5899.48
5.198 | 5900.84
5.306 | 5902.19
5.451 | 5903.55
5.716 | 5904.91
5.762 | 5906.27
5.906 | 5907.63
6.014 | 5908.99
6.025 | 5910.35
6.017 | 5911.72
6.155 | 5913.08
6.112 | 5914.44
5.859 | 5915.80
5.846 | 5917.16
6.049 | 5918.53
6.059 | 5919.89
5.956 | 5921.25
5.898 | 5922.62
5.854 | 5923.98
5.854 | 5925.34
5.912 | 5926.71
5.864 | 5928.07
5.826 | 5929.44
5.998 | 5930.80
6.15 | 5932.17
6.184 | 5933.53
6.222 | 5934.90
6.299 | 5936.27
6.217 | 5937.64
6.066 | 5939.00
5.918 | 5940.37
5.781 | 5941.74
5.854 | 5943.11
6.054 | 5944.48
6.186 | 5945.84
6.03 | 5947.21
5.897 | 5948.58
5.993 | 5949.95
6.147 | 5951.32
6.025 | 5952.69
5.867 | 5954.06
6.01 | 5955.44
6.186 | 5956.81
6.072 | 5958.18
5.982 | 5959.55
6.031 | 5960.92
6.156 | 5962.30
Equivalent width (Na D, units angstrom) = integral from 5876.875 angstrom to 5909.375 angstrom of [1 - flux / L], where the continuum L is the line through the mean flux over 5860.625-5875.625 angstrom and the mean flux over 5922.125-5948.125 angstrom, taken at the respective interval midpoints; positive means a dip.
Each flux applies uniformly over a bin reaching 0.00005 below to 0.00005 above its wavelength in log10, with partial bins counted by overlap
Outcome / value 4.13 angstrom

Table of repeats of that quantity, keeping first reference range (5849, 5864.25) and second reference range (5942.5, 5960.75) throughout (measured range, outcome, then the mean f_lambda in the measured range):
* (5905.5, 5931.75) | 0.4 angstrom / 5.95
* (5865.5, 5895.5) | 2.8 angstrom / 5.5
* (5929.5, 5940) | -0.2 angstrom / 6.14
